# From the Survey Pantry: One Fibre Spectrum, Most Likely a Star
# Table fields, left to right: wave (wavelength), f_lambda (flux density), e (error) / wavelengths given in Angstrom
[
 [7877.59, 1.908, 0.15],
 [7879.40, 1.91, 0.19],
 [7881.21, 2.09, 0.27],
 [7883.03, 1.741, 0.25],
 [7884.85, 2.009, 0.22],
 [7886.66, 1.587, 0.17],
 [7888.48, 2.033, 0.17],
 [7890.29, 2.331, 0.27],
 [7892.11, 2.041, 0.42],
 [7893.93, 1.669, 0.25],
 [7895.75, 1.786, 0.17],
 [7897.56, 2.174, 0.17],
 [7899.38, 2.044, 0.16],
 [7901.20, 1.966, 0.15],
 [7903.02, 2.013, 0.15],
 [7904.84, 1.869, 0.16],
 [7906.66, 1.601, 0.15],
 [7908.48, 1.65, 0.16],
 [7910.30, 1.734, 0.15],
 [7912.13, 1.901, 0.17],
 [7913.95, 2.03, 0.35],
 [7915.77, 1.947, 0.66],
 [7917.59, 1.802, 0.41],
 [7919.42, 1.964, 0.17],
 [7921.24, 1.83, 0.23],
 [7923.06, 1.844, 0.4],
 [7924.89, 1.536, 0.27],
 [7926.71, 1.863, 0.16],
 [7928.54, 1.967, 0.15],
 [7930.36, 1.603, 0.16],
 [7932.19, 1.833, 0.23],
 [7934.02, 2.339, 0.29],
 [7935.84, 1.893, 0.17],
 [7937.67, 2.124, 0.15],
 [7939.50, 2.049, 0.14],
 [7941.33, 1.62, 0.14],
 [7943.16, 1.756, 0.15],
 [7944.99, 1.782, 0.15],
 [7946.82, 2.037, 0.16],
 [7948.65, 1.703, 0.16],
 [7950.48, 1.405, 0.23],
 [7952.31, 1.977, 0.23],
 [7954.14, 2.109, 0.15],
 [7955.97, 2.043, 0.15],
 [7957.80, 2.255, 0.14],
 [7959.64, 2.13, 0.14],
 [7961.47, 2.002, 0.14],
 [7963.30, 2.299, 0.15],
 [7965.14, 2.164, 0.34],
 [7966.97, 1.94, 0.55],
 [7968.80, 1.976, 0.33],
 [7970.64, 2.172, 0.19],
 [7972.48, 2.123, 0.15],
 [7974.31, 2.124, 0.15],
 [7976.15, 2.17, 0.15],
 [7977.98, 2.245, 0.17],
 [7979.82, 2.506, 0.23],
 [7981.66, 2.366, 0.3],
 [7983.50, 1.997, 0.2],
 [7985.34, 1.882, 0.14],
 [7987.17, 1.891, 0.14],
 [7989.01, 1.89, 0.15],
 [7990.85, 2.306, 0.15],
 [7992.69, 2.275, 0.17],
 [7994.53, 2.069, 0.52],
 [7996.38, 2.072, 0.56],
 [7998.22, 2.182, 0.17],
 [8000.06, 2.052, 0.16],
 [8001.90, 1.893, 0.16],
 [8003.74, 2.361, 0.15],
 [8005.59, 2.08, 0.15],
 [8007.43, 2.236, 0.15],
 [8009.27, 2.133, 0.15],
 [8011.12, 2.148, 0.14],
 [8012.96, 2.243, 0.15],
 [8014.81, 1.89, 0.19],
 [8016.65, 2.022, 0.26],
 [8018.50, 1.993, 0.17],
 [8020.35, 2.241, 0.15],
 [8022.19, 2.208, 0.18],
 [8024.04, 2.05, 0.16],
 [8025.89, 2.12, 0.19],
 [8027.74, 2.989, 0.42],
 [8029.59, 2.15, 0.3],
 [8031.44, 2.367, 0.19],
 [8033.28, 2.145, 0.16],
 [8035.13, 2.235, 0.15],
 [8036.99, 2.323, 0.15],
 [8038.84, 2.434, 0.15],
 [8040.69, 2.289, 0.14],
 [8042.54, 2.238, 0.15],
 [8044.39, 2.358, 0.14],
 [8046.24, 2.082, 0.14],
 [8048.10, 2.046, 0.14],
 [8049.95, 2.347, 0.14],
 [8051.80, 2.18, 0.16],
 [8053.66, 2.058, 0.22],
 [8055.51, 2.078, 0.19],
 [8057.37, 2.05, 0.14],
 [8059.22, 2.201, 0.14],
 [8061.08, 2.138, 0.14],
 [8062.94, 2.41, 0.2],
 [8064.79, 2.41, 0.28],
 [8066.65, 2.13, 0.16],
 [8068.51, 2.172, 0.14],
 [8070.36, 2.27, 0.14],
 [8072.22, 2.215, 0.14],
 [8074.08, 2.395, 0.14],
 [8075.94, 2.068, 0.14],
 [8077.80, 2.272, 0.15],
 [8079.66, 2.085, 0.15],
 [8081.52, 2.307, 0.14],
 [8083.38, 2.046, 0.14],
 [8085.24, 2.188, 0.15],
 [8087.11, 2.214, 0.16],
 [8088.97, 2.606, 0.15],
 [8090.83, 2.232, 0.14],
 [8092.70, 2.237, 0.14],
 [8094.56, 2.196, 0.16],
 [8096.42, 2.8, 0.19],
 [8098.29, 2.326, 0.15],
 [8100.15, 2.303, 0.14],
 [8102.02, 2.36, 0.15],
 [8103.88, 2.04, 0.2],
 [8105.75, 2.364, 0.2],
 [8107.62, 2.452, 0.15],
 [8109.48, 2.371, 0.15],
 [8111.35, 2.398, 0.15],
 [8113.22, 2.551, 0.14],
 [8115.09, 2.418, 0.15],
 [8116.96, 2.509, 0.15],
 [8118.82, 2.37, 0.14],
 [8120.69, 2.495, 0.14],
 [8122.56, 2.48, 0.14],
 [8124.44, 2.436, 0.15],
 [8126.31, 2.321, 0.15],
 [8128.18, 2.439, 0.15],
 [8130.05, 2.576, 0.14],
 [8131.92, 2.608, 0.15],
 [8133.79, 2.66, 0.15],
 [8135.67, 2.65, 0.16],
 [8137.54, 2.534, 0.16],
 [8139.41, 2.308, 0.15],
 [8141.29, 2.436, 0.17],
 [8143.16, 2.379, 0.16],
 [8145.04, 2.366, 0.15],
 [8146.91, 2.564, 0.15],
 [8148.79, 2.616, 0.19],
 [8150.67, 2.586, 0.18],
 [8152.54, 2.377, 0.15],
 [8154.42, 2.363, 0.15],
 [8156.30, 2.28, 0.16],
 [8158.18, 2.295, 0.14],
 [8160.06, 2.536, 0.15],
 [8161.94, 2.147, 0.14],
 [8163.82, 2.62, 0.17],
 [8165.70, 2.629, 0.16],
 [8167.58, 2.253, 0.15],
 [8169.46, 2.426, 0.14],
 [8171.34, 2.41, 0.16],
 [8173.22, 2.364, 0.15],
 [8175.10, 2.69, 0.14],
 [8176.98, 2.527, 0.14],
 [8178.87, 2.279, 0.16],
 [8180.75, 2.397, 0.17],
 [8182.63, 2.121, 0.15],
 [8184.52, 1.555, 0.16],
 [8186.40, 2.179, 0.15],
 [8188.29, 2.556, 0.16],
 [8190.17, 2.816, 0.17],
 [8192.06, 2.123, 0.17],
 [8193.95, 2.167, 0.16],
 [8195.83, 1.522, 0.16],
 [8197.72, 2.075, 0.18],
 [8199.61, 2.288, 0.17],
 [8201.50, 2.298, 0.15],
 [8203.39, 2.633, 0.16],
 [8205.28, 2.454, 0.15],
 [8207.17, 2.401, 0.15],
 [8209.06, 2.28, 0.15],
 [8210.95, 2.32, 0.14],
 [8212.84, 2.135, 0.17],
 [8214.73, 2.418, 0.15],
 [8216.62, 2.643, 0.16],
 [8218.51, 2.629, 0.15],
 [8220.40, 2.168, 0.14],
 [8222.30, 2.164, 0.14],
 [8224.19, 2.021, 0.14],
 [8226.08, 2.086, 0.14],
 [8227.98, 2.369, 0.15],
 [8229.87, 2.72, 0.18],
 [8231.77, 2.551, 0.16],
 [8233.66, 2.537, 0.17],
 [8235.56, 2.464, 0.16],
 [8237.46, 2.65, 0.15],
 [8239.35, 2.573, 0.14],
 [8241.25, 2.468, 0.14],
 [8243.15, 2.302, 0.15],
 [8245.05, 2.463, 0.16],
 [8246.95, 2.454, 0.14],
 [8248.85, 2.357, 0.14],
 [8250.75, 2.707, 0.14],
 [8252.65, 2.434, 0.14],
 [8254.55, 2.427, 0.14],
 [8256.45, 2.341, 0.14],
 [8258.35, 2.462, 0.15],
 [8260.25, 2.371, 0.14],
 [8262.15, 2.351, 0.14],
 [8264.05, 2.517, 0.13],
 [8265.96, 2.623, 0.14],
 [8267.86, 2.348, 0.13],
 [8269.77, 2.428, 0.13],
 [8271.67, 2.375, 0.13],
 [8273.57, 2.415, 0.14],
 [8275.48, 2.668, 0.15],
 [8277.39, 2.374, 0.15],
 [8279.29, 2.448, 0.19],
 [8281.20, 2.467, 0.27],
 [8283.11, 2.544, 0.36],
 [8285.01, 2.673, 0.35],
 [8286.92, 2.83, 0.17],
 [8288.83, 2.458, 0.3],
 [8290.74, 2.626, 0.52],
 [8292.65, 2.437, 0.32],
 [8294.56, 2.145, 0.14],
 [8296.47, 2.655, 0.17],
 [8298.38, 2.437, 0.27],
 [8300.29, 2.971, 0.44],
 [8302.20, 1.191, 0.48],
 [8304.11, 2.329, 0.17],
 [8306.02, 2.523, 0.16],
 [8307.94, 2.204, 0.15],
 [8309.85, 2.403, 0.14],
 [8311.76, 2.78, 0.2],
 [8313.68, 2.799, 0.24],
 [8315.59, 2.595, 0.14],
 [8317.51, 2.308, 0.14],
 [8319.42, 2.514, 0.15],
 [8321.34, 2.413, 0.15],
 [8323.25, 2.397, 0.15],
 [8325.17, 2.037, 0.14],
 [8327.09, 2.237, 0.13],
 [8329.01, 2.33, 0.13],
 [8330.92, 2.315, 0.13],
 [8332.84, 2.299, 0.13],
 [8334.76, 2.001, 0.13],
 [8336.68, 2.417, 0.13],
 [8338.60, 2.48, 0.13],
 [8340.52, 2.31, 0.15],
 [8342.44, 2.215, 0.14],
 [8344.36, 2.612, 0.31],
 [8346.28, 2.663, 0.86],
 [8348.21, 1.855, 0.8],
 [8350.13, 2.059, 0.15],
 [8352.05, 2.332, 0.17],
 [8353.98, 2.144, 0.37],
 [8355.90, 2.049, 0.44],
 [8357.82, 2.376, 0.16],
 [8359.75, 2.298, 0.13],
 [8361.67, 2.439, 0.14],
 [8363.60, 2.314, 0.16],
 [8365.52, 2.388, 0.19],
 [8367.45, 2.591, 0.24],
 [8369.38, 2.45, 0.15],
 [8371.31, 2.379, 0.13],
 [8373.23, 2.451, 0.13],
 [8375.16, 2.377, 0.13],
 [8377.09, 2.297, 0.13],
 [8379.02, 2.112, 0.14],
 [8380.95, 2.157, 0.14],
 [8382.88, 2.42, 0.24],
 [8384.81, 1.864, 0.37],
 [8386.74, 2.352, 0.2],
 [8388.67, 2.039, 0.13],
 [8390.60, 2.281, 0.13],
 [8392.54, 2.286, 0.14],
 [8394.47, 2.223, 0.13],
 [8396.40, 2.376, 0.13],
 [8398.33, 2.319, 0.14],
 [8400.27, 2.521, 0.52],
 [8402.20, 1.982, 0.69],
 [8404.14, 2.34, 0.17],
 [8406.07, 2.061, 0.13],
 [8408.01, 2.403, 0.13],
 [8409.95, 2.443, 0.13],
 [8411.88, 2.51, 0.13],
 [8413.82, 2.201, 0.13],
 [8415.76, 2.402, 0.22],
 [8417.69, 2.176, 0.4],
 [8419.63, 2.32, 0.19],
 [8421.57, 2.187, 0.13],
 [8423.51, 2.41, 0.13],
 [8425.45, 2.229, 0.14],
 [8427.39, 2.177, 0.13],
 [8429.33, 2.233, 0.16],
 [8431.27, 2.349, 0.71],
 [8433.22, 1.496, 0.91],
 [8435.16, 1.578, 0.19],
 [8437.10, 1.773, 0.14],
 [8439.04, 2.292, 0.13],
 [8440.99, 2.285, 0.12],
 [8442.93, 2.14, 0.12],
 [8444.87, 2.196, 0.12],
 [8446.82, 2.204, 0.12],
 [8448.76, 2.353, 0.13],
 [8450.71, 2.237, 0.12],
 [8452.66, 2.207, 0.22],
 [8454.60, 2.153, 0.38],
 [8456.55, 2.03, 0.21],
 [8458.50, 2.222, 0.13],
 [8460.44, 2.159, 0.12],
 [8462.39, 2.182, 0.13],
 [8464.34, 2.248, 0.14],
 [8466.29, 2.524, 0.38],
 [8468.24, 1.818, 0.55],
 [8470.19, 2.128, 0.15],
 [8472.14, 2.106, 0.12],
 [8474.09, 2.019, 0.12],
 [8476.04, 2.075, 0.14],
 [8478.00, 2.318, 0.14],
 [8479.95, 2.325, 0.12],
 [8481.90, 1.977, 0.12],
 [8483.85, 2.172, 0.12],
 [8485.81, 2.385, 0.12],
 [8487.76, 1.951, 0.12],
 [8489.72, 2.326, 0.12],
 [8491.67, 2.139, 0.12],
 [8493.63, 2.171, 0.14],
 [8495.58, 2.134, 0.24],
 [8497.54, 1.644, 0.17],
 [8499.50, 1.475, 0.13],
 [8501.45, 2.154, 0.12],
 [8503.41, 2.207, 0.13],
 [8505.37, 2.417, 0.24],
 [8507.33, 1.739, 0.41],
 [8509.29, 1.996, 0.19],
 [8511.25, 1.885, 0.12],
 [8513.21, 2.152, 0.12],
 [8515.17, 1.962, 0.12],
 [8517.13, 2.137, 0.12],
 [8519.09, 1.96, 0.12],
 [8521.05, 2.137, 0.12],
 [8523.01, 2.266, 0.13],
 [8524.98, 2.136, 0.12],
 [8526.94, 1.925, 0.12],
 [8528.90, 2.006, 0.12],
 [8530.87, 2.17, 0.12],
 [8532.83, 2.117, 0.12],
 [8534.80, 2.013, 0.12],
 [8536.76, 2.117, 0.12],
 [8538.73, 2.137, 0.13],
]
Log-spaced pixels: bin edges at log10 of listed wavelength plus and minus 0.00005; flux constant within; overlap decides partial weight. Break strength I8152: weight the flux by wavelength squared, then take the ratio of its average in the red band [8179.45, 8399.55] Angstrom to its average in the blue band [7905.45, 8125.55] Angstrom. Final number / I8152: 1.18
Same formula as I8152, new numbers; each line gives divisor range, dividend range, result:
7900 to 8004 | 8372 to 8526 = 1.23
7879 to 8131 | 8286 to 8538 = 1.16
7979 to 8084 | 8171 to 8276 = 1.14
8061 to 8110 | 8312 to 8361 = 1.08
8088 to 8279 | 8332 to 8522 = 0.97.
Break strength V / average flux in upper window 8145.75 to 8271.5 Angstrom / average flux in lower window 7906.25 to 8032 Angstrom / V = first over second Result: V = 1.17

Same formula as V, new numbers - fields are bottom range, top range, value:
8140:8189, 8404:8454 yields 0.92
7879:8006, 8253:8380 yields 1.21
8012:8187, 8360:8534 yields 0.94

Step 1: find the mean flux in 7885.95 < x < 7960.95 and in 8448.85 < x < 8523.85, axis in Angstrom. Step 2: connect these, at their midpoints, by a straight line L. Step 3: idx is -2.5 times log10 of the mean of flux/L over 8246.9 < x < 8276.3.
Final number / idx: -0.21 mag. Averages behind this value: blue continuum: 1.9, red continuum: 2.11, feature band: 2.45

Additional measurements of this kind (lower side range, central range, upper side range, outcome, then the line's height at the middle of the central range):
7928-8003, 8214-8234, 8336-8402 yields -0.09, 2.21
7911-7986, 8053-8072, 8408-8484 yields -0.09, 2.03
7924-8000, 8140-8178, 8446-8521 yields -0.19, 2.05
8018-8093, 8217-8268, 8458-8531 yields -0.12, 2.18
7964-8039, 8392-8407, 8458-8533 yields -0.08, 2.11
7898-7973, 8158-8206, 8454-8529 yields -0.16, 2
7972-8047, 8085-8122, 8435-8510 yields -0.10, 2.17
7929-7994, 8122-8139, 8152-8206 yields -0.12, 2.26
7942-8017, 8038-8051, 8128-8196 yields -0.03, 2.19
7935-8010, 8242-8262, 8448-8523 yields -0.16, 2.09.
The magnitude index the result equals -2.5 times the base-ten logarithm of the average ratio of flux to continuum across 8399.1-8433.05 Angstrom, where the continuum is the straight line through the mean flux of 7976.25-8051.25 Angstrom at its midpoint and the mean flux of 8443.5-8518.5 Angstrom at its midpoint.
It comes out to -0.07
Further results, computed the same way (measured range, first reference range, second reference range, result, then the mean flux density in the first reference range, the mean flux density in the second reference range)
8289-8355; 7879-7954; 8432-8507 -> -0.15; 1.88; 2.11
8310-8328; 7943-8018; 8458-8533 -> -0.17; 2.07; 2.1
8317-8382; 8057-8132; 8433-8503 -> -0.07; 2.33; 2.11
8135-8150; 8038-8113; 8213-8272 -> -0.07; 2.26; 2.43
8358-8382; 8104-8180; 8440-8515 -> -0.06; 2.45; 2.13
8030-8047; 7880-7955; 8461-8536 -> -0.18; 1.88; 2.09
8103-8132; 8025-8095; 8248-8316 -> -0.06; 2.24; 2.46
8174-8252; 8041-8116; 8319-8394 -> -0.04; 2.27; 2.29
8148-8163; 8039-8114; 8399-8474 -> -0.07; 2.26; 2.19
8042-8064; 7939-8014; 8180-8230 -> -0.02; 2.06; 2.27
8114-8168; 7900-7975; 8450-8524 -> -0.23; 1.93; 2.11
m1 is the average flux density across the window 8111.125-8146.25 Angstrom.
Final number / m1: 2.47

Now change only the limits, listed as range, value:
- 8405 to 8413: 2.35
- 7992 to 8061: 2.18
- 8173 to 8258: 2.36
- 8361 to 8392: 2.3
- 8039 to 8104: 2.24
